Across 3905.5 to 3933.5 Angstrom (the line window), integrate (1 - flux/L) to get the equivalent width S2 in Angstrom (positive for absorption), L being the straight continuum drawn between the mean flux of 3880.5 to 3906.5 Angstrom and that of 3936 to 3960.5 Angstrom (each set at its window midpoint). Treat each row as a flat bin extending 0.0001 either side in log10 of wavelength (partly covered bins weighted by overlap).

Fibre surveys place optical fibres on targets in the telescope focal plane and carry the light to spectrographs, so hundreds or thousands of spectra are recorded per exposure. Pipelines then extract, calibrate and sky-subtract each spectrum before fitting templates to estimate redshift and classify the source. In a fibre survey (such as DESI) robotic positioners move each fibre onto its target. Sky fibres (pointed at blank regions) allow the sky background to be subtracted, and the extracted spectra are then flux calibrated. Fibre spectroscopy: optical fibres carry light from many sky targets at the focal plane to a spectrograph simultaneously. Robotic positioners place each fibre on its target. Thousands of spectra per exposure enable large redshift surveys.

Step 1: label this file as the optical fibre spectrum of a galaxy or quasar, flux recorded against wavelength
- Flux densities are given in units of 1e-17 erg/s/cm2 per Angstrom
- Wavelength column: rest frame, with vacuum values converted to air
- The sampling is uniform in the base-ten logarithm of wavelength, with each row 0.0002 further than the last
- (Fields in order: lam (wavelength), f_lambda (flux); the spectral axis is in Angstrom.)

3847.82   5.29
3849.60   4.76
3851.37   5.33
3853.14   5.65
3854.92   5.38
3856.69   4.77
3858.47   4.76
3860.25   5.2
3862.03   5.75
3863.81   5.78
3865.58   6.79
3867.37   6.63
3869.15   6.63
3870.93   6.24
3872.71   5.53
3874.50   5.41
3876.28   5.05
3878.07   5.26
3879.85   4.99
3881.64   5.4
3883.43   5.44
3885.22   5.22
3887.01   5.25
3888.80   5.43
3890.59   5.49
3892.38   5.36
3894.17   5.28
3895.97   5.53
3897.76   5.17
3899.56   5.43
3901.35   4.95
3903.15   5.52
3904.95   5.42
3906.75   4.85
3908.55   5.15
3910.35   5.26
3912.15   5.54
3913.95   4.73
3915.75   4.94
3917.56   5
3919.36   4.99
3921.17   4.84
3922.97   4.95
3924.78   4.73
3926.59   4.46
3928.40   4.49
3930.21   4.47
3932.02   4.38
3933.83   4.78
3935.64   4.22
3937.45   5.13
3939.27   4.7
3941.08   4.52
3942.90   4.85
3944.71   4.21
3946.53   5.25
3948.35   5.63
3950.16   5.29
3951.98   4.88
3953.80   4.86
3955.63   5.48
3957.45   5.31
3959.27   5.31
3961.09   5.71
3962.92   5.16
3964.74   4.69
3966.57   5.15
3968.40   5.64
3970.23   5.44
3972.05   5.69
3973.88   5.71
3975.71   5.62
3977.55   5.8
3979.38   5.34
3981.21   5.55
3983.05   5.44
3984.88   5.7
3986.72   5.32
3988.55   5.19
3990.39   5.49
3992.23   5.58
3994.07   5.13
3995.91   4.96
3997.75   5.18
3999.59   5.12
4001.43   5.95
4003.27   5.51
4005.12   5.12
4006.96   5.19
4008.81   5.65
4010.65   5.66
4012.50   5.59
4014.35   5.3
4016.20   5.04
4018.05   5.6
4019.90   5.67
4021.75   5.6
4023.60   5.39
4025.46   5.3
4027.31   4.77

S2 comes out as 1.8 Angstrom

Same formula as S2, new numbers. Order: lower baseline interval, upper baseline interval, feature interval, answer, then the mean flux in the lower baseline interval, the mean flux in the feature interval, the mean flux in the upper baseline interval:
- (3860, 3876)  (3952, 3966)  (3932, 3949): 1.8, 5.99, 4.77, 5.19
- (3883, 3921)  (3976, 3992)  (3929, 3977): 2.7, 5.23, 5.08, 5.49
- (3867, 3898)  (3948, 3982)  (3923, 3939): 2.4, 5.51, 4.61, 5.38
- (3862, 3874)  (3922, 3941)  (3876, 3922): 1.7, 6.2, 5.21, 4.63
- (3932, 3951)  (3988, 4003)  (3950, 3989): -2.2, 4.84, 5.38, 5.34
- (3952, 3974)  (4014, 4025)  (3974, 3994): -0.5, 5.31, 5.49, 5.43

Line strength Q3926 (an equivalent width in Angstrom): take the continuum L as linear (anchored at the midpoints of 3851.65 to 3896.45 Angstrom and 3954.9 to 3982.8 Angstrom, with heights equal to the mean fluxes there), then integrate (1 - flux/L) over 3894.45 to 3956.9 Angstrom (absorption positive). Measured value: 5.9 Angstrom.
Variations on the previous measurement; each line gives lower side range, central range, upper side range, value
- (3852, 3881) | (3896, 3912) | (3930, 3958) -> 0.01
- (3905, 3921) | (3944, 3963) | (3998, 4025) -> 0.08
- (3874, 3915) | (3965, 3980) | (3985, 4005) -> -0.52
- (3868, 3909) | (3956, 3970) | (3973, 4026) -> 0.33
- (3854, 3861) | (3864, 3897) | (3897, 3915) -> -3.26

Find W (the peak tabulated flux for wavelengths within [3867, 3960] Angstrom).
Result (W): 6.63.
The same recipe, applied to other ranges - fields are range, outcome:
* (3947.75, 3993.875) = 5.8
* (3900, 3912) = 5.52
